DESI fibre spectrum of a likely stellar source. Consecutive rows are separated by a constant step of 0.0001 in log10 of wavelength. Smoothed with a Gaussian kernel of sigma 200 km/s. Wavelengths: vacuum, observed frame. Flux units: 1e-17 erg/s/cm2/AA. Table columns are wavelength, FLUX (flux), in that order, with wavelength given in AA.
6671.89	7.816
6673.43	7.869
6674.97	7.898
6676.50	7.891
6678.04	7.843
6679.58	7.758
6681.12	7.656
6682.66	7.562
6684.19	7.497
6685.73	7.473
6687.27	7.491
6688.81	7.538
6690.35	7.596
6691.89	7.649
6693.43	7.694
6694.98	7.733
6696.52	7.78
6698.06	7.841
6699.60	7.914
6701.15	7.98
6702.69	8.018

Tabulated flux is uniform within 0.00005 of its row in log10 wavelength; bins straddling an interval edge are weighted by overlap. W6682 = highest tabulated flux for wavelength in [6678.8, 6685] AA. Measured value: 7.758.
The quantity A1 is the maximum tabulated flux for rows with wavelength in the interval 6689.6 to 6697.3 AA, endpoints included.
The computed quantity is 7.78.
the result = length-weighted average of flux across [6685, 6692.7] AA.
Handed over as 7.55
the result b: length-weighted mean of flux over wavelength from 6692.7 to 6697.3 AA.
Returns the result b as 7.73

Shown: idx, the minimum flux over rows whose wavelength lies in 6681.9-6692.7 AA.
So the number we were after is 7.473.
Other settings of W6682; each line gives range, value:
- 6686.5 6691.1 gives 7.596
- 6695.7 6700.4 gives 7.914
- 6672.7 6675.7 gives 7.898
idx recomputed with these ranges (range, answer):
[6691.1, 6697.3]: 7.649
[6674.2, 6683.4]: 7.562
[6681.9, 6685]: 7.497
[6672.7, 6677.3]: 7.869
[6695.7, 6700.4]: 7.78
